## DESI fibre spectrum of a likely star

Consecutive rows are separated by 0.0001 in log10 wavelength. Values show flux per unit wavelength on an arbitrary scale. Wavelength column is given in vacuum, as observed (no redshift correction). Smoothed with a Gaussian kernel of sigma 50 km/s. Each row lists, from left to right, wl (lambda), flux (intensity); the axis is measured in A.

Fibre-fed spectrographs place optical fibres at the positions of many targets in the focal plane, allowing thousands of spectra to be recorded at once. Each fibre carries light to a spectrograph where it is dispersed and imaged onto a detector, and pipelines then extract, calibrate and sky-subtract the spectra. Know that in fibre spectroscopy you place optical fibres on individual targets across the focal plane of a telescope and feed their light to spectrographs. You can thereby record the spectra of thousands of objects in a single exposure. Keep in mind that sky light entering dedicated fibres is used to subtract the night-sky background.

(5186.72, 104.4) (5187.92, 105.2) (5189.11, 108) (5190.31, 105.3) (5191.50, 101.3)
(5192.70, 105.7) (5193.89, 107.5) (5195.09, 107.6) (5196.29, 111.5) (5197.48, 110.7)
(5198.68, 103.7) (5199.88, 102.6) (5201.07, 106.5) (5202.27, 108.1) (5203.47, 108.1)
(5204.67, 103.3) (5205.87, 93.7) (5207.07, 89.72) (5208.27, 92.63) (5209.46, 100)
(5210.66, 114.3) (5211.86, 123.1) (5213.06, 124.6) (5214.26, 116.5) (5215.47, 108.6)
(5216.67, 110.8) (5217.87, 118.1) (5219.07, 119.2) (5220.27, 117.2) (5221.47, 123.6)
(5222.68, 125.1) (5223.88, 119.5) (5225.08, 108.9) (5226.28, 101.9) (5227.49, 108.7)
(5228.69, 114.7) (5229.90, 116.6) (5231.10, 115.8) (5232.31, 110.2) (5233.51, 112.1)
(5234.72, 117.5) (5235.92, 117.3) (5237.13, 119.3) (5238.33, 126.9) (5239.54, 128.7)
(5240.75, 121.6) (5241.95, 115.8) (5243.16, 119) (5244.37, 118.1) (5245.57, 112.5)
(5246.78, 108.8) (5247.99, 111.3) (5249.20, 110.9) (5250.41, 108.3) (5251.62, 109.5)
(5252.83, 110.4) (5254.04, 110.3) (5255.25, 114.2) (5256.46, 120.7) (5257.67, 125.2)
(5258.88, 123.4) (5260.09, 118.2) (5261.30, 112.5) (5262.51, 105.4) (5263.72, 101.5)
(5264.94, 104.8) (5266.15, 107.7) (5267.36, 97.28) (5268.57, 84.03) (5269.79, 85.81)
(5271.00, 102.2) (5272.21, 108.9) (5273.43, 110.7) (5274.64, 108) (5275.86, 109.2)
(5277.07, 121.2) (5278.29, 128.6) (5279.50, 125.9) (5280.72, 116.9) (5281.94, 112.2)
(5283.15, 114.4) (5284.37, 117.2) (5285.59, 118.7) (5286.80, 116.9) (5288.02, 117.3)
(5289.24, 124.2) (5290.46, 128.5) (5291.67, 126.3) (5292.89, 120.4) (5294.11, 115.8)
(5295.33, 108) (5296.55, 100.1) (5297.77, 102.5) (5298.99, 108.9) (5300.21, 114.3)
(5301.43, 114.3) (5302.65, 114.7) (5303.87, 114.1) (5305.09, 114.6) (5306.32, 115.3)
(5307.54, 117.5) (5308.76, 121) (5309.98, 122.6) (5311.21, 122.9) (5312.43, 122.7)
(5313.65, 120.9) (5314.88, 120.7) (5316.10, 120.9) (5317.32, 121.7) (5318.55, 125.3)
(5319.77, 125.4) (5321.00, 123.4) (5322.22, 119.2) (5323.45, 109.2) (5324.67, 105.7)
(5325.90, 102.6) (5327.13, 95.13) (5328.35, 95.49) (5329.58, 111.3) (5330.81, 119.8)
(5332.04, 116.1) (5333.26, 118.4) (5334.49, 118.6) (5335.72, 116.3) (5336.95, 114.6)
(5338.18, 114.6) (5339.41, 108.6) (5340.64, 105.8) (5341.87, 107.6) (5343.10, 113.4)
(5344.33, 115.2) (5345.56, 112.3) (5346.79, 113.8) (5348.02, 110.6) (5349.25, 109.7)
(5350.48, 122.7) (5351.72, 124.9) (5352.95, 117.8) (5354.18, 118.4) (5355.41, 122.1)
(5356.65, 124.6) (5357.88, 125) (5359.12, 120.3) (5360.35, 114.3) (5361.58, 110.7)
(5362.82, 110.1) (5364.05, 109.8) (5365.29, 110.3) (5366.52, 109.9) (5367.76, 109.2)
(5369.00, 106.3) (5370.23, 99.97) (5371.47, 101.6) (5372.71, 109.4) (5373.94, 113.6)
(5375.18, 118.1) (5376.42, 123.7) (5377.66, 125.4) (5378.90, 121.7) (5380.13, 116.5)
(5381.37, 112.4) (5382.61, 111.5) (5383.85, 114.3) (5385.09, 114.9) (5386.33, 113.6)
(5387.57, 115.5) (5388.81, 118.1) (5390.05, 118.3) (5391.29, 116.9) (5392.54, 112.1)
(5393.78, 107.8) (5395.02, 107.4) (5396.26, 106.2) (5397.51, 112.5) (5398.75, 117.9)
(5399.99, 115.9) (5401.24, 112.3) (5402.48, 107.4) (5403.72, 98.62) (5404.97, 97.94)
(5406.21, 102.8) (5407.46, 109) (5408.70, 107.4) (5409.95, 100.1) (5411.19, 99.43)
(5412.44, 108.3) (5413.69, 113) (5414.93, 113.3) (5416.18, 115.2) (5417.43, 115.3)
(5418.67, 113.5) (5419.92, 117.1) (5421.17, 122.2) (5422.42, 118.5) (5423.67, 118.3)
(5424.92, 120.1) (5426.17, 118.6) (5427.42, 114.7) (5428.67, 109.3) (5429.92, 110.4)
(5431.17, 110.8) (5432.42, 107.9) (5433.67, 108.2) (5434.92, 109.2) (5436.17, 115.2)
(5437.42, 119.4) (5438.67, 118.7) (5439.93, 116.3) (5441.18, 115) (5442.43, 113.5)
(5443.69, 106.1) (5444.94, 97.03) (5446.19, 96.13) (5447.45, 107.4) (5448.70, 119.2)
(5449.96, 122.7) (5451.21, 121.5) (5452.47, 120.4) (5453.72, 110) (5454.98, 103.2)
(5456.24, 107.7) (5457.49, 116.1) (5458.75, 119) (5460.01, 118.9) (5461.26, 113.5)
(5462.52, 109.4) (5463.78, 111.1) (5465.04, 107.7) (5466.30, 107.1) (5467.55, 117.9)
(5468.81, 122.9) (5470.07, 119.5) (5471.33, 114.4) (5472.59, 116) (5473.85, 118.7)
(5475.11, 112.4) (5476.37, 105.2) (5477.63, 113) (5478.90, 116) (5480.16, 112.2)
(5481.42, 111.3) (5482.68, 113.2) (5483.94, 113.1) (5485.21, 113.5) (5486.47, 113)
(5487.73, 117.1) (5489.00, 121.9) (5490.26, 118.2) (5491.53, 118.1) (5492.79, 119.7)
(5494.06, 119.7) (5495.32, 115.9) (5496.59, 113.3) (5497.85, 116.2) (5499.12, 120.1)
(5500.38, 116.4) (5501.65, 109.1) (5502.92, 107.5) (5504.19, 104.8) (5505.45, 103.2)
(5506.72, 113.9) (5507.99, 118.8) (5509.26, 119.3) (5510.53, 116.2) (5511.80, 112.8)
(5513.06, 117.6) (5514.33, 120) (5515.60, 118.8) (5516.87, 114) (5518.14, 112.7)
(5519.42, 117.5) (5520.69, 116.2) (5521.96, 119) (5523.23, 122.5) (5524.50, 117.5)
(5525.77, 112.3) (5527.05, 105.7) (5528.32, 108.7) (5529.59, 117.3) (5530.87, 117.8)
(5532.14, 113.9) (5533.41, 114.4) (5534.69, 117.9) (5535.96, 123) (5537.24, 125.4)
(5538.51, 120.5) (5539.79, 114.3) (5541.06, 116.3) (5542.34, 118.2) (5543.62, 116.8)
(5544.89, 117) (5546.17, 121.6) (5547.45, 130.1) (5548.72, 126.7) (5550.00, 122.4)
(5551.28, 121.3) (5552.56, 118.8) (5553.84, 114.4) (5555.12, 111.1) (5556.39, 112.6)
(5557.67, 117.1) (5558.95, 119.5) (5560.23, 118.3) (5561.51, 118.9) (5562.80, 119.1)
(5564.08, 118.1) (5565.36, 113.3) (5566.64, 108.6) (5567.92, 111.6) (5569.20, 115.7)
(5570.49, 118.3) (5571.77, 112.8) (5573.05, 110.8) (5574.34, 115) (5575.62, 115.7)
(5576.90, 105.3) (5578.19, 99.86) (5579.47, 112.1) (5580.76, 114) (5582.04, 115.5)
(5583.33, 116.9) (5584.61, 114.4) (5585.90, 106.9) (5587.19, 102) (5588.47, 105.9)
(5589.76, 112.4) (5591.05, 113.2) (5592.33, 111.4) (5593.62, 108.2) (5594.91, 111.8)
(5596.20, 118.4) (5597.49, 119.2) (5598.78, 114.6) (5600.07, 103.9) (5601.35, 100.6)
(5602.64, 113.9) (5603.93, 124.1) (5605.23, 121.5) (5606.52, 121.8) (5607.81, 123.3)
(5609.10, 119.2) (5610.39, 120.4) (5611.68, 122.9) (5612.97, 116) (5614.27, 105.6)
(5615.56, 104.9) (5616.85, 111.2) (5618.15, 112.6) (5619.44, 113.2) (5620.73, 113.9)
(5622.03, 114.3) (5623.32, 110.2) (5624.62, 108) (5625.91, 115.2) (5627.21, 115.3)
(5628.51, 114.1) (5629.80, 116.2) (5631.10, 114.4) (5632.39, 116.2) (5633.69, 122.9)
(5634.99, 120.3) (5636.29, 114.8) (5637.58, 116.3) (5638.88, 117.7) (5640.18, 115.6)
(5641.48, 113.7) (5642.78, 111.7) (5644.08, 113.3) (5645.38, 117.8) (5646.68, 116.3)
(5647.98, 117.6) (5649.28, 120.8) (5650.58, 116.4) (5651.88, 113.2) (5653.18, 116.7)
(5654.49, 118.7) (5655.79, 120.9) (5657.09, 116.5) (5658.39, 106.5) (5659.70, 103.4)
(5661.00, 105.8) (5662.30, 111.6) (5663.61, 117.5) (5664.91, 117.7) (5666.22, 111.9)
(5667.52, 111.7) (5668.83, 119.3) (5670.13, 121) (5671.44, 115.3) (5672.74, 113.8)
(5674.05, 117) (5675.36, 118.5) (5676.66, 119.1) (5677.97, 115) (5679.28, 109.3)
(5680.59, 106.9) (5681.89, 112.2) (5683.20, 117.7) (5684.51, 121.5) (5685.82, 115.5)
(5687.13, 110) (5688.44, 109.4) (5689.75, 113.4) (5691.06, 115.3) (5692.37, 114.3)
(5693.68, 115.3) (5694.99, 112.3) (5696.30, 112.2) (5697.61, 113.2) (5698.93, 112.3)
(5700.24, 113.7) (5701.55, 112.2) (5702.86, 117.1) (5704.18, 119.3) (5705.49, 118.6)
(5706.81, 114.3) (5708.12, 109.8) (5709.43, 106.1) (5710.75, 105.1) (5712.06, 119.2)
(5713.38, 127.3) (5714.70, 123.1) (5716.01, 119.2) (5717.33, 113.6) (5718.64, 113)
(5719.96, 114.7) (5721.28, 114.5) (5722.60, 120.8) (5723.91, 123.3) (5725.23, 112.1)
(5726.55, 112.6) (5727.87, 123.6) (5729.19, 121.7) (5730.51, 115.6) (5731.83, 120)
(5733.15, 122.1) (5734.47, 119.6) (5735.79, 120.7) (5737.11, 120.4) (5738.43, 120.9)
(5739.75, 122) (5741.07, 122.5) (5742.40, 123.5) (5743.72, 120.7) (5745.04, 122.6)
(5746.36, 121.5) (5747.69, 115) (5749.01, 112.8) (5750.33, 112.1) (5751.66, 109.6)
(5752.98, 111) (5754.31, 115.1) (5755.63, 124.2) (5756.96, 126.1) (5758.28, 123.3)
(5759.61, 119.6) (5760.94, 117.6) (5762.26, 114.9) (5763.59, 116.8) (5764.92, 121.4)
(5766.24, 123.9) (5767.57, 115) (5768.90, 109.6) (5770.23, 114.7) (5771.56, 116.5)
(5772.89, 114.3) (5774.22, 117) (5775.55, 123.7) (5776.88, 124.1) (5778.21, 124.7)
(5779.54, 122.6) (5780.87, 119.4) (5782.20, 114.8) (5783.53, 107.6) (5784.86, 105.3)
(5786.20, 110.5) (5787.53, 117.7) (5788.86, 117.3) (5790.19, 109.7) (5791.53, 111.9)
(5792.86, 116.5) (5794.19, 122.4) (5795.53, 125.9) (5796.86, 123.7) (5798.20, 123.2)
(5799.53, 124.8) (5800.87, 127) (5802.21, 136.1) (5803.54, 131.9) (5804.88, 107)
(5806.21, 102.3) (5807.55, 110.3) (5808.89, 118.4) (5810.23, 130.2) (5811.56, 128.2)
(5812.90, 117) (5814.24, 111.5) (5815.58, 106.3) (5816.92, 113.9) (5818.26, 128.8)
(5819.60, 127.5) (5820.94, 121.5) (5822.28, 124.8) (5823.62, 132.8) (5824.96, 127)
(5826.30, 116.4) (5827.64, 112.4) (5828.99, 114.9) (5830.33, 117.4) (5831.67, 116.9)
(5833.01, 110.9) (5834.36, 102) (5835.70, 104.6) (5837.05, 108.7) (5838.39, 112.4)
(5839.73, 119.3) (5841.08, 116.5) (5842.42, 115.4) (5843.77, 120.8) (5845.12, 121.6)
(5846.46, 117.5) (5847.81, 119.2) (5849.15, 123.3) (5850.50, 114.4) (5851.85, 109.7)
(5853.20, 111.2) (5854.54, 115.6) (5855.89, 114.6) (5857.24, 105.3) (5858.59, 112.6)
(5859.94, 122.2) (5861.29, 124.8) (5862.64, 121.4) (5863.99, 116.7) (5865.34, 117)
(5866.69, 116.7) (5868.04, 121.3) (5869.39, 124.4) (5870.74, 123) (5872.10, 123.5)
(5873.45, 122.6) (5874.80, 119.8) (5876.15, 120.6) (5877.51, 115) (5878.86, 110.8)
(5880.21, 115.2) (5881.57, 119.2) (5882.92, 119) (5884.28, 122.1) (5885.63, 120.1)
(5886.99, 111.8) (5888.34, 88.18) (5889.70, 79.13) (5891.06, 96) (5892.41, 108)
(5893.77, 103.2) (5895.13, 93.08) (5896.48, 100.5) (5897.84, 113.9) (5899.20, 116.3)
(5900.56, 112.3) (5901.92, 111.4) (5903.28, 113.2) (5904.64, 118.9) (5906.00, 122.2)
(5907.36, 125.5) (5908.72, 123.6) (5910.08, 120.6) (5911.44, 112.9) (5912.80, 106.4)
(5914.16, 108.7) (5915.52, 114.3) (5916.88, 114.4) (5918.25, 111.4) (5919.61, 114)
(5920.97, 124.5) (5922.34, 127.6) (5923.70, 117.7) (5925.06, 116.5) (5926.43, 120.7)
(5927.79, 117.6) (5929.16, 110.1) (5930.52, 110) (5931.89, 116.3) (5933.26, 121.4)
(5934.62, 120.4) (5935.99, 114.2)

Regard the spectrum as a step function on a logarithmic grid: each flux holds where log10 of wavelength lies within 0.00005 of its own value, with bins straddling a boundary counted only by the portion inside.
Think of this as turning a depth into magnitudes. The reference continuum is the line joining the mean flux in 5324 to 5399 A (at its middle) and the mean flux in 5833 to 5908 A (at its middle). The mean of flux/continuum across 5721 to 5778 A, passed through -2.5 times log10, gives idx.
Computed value -0.04 mag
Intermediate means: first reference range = 113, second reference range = 114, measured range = 119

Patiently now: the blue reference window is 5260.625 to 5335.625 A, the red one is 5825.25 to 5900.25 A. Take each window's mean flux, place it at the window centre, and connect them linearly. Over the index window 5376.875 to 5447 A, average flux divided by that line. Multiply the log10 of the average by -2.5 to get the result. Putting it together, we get 0.02 mag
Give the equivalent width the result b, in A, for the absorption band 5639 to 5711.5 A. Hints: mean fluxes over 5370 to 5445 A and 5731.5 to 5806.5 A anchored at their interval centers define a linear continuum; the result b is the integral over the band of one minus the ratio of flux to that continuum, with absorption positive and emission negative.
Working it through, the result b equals 1.7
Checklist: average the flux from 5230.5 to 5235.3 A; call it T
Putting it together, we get 114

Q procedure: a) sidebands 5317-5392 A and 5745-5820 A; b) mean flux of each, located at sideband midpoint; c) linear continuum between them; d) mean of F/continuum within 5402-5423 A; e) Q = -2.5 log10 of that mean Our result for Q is 0.05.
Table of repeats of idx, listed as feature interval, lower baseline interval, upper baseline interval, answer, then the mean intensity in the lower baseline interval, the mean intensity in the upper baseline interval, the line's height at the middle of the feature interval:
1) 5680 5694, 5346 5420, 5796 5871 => 0.02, 113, 118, 116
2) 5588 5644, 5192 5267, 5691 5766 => 0.02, 112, 117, 116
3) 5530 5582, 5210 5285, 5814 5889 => -0.01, 114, 117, 115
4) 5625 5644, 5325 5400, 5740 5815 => 0.01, 113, 118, 117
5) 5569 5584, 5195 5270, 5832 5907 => 0.00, 111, 114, 113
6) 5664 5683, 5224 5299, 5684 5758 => 0.01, 113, 117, 116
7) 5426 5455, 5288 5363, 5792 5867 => 0.04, 116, 118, 116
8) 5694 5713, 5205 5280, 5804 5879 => 0.02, 112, 117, 116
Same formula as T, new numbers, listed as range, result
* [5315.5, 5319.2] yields 123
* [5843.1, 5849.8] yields 121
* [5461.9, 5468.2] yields 111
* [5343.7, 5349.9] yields 113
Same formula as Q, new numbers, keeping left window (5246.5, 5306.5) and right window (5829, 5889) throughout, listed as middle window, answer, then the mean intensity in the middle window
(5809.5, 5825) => -0.059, 122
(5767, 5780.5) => -0.025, 118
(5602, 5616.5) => -0.028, 117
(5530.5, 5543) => -0.039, 118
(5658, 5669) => 0.033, 111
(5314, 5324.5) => -0.070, 120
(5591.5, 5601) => 0.021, 112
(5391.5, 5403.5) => 0.023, 111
